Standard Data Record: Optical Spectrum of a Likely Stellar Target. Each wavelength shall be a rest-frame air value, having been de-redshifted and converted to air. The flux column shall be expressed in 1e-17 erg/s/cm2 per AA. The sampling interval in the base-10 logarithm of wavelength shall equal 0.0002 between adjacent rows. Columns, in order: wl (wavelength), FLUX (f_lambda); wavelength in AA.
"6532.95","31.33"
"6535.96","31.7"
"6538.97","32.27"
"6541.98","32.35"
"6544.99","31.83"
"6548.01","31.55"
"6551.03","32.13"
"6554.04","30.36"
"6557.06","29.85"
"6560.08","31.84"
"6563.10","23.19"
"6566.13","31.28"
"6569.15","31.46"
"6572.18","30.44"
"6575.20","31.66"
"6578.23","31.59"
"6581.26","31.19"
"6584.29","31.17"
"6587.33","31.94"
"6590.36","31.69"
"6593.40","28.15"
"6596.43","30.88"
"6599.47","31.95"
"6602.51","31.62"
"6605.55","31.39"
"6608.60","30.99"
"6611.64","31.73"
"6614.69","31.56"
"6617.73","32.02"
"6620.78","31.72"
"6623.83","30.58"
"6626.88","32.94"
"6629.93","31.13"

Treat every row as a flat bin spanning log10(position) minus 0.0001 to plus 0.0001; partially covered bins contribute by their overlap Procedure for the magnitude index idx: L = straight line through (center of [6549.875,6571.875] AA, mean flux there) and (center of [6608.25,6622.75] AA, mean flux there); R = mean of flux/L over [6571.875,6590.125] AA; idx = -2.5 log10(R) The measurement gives -0.03 mag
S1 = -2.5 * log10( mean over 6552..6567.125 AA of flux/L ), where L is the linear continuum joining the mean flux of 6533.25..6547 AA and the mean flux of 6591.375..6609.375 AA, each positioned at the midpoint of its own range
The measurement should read 0.08 mag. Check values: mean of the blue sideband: 32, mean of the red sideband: 30.8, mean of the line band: 29.3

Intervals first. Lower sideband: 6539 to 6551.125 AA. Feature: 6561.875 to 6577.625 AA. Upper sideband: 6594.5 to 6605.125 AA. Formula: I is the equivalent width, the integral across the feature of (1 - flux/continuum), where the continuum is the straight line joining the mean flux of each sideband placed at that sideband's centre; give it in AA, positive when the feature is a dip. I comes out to 0.9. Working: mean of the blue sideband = 32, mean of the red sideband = 31.4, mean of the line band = 29.8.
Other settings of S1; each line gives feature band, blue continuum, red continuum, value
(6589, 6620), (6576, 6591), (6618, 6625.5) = 0.01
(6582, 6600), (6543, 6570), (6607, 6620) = 0.01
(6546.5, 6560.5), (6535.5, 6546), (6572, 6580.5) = 0.03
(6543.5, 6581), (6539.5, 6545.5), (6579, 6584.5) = 0.04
